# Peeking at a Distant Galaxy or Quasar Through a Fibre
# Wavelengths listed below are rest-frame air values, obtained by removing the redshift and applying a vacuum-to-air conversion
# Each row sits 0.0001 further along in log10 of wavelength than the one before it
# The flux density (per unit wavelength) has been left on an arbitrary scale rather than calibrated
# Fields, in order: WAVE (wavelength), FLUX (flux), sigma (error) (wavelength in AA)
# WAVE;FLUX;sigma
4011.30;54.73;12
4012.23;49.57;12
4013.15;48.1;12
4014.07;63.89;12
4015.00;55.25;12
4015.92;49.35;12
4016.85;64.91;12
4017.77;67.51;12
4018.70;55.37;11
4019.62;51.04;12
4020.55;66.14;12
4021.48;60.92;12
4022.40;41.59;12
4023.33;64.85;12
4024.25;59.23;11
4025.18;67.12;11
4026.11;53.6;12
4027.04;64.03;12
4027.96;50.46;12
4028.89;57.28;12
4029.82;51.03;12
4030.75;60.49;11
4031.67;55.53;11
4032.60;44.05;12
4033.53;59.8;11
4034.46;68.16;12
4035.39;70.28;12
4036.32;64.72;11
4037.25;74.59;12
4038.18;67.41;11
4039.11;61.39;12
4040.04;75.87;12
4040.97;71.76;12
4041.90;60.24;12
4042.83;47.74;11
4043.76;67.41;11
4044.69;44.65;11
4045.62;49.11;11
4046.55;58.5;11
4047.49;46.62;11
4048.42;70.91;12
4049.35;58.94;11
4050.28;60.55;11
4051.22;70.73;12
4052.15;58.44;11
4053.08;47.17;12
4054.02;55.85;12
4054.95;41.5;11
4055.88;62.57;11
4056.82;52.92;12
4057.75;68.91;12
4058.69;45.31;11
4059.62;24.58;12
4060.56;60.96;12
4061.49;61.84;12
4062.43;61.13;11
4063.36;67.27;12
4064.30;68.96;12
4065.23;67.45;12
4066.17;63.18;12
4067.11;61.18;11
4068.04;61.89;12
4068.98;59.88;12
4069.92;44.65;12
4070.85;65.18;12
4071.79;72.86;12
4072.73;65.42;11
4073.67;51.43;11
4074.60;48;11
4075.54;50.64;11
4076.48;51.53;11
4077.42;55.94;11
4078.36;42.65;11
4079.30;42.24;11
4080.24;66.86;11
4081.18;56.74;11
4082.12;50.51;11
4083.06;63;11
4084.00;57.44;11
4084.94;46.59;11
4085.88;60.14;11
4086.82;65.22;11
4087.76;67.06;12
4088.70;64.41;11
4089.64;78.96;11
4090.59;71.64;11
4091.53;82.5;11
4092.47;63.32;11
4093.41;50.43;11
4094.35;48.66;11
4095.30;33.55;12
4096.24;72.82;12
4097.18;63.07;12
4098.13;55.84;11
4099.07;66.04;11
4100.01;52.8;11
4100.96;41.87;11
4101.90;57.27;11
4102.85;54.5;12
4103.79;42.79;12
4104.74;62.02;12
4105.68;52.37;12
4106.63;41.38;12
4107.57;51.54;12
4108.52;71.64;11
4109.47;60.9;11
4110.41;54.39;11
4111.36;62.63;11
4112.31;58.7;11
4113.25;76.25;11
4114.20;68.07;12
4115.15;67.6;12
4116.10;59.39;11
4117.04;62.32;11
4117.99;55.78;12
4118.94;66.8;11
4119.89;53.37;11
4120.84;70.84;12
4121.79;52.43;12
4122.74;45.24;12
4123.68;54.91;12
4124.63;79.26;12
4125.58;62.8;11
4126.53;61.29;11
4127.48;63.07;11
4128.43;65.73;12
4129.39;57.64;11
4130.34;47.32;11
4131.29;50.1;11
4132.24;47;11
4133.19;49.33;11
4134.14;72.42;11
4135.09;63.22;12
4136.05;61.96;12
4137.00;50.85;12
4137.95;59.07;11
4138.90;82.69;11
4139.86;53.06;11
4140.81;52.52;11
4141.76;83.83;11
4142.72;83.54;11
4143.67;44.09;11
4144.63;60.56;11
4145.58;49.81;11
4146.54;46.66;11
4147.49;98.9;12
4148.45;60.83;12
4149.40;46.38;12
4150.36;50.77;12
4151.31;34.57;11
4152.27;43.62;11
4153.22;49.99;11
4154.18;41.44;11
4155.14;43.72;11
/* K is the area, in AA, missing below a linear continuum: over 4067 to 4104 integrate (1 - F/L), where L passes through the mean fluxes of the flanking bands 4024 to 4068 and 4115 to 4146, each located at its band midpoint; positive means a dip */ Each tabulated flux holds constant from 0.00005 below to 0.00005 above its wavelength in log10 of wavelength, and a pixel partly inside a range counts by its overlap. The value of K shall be 1.2 AA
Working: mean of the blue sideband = 59.2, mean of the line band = 57.8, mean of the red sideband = 60.2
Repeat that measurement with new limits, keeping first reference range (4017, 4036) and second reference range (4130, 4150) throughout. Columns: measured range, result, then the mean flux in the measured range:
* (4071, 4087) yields 1.0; 55.7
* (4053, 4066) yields 0.5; 56.6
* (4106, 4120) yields -0.2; 60.8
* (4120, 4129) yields -0.2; 61.3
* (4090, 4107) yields 0.9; 56.5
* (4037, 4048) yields -0.3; 60.2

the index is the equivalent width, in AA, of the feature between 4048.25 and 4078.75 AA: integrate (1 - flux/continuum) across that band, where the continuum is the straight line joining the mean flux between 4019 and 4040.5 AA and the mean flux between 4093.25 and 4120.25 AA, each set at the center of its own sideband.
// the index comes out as 0.8 AA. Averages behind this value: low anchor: 60.4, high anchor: 57.5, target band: 57.5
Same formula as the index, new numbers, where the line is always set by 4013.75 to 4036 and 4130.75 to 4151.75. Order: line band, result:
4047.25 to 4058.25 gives 0.1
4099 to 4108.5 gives 1.0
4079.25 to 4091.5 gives -0.7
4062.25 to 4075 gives -0.6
